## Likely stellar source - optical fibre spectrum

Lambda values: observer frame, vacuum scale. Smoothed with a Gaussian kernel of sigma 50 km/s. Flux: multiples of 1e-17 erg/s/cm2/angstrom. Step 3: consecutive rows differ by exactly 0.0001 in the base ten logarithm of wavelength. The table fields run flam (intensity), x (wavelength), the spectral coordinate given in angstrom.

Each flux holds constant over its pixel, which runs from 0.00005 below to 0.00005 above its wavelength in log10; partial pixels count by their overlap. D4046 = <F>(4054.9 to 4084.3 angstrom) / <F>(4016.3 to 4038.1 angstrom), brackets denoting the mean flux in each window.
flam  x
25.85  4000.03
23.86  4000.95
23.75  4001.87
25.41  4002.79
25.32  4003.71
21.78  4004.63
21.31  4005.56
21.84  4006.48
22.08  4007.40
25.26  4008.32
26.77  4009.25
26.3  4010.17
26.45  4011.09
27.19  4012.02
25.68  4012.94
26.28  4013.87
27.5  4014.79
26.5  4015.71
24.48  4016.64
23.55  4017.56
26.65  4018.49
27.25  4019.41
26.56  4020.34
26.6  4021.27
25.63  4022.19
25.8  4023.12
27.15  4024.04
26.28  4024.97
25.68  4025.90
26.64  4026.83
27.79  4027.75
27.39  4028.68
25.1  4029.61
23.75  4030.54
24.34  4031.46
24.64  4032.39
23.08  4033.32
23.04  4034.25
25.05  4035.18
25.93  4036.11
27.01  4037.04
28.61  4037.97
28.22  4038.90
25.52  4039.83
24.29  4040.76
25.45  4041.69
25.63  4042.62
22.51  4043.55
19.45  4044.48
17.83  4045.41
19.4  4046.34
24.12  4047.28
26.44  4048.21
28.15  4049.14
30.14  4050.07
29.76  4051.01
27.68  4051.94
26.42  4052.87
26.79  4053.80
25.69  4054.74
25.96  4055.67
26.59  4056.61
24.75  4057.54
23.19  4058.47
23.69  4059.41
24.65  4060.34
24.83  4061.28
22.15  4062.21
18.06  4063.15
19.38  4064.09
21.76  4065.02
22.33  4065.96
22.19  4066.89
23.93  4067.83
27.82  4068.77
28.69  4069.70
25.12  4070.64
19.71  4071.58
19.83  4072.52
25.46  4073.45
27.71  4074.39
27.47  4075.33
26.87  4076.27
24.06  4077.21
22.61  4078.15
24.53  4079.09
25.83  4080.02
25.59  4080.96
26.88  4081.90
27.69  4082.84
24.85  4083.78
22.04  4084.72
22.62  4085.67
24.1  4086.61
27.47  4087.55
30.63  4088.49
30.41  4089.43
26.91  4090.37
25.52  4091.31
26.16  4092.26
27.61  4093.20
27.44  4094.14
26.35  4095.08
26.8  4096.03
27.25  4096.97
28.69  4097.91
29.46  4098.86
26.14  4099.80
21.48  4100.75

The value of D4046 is 0.9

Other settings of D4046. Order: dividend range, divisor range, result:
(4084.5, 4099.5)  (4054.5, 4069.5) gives 1.14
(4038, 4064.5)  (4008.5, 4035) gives 0.95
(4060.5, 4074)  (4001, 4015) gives 0.93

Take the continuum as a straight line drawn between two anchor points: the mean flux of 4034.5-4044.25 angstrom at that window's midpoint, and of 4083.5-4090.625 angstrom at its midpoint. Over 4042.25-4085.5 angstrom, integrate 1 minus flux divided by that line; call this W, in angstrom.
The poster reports 2.4 angstrom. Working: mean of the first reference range 25.6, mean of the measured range 24.5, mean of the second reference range 26.1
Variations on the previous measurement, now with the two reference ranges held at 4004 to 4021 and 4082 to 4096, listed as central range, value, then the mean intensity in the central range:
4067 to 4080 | 0.7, 24.9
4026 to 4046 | 0.6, 24.8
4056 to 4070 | 1.3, 23.6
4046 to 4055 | -0.3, 26.6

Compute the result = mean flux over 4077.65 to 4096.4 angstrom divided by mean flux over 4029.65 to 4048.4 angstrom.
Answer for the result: 1.08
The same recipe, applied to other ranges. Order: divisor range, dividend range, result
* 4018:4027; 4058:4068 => 0.85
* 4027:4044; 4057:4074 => 0.91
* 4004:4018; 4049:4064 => 1.02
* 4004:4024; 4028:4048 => 0.96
